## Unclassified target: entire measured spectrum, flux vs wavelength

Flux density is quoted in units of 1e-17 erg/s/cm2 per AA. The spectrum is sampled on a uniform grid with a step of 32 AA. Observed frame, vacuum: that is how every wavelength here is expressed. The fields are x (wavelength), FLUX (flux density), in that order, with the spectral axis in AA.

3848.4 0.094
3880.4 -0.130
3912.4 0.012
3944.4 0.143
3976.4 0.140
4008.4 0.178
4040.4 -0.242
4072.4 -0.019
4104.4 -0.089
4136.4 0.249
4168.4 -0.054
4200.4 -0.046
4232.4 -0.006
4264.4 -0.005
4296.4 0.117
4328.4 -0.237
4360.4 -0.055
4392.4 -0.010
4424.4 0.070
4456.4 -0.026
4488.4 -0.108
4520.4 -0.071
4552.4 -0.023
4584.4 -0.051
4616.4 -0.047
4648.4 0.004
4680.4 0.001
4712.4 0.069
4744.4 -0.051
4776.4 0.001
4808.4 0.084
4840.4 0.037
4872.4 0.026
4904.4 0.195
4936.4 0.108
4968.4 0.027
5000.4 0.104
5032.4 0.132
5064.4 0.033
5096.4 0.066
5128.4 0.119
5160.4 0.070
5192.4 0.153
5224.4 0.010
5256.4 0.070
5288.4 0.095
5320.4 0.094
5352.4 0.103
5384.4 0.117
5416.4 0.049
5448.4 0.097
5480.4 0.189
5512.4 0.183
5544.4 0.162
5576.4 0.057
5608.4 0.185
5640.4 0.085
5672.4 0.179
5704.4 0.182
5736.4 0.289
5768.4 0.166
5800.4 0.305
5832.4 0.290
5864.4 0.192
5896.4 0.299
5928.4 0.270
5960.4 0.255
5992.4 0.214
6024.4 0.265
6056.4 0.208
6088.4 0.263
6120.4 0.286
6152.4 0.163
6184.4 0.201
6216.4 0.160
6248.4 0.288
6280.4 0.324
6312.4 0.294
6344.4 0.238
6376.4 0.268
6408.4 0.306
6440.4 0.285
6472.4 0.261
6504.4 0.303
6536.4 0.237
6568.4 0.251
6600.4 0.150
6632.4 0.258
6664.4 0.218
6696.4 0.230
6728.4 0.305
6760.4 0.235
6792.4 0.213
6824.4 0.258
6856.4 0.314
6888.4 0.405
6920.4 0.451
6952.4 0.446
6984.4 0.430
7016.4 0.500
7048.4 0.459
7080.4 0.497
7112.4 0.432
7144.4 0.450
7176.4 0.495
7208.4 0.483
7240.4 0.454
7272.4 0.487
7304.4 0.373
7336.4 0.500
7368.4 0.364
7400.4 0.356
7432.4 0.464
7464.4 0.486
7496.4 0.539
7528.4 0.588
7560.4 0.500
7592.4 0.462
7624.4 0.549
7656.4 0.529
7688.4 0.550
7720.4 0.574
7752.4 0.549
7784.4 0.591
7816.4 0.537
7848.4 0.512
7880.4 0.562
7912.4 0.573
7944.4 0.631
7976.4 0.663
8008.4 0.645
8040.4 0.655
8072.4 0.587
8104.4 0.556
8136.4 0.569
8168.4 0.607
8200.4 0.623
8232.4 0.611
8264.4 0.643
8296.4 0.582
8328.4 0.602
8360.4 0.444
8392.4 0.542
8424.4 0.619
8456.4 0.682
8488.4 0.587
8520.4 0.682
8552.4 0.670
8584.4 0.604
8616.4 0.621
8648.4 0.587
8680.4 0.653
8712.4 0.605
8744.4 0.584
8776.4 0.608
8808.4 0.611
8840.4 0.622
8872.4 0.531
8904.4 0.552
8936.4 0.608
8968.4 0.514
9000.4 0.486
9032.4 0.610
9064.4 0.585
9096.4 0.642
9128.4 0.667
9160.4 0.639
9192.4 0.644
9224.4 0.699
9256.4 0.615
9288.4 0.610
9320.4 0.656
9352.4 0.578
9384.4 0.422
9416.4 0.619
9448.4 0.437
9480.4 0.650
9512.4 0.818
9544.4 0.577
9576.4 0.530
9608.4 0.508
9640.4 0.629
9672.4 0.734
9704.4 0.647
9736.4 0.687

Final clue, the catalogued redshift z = 0.722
